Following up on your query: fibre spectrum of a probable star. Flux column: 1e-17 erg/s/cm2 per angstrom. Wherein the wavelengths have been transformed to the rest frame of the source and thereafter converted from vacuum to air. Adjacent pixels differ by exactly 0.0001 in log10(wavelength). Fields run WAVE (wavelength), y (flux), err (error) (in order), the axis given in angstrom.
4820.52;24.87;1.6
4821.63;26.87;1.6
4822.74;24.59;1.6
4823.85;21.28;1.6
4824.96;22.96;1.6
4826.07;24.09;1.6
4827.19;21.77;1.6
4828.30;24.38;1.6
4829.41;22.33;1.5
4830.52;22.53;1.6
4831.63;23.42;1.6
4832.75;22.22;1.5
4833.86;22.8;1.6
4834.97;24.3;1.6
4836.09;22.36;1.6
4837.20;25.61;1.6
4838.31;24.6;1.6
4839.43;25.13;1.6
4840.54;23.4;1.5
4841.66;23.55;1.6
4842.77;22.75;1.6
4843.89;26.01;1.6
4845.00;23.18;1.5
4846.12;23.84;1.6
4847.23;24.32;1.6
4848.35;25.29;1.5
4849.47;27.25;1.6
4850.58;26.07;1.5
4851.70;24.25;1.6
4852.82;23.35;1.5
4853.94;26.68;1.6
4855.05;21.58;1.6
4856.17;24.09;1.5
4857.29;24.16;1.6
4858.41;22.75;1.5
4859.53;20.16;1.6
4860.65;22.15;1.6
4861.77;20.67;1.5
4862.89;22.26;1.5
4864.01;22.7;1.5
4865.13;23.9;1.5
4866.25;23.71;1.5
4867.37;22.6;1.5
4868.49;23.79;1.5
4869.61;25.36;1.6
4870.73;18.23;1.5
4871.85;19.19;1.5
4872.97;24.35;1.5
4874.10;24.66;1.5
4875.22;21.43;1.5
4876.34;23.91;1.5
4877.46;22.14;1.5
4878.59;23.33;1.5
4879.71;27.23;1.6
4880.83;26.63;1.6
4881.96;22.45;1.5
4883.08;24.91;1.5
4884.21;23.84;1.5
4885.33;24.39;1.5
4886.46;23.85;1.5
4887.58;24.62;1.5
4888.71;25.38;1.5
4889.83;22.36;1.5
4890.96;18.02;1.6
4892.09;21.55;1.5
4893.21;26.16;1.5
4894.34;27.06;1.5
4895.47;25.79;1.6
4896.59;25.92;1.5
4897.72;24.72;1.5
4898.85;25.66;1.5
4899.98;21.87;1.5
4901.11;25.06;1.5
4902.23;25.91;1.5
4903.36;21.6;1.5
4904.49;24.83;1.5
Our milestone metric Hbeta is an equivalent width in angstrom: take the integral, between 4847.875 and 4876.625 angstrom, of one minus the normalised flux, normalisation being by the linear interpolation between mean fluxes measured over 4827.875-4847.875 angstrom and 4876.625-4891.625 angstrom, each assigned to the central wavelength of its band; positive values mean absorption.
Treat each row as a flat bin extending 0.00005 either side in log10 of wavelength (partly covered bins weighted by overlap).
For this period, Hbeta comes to 0.6 angstrom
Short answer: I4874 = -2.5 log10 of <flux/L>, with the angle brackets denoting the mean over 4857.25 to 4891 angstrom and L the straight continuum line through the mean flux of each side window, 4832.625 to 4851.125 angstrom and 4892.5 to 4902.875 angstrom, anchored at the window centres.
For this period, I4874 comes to 0.08 mag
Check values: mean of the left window 24.3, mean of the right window 25.3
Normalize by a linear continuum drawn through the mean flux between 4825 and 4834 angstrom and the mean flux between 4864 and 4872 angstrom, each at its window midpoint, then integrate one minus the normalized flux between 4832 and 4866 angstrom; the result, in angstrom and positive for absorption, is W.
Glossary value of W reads -1.4 angstrom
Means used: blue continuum 22.9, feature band 23.7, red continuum 22.6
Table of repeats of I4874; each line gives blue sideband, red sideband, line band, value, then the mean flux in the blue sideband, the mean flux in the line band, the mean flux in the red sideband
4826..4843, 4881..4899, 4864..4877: 0.05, 23.4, 22.8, 24.2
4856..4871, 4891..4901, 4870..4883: 0.01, 22.7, 23.2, 24.5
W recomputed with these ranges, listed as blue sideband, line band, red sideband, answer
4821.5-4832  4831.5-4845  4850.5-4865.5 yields -0.36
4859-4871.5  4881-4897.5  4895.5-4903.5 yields -0.11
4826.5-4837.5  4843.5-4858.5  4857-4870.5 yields -1.08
